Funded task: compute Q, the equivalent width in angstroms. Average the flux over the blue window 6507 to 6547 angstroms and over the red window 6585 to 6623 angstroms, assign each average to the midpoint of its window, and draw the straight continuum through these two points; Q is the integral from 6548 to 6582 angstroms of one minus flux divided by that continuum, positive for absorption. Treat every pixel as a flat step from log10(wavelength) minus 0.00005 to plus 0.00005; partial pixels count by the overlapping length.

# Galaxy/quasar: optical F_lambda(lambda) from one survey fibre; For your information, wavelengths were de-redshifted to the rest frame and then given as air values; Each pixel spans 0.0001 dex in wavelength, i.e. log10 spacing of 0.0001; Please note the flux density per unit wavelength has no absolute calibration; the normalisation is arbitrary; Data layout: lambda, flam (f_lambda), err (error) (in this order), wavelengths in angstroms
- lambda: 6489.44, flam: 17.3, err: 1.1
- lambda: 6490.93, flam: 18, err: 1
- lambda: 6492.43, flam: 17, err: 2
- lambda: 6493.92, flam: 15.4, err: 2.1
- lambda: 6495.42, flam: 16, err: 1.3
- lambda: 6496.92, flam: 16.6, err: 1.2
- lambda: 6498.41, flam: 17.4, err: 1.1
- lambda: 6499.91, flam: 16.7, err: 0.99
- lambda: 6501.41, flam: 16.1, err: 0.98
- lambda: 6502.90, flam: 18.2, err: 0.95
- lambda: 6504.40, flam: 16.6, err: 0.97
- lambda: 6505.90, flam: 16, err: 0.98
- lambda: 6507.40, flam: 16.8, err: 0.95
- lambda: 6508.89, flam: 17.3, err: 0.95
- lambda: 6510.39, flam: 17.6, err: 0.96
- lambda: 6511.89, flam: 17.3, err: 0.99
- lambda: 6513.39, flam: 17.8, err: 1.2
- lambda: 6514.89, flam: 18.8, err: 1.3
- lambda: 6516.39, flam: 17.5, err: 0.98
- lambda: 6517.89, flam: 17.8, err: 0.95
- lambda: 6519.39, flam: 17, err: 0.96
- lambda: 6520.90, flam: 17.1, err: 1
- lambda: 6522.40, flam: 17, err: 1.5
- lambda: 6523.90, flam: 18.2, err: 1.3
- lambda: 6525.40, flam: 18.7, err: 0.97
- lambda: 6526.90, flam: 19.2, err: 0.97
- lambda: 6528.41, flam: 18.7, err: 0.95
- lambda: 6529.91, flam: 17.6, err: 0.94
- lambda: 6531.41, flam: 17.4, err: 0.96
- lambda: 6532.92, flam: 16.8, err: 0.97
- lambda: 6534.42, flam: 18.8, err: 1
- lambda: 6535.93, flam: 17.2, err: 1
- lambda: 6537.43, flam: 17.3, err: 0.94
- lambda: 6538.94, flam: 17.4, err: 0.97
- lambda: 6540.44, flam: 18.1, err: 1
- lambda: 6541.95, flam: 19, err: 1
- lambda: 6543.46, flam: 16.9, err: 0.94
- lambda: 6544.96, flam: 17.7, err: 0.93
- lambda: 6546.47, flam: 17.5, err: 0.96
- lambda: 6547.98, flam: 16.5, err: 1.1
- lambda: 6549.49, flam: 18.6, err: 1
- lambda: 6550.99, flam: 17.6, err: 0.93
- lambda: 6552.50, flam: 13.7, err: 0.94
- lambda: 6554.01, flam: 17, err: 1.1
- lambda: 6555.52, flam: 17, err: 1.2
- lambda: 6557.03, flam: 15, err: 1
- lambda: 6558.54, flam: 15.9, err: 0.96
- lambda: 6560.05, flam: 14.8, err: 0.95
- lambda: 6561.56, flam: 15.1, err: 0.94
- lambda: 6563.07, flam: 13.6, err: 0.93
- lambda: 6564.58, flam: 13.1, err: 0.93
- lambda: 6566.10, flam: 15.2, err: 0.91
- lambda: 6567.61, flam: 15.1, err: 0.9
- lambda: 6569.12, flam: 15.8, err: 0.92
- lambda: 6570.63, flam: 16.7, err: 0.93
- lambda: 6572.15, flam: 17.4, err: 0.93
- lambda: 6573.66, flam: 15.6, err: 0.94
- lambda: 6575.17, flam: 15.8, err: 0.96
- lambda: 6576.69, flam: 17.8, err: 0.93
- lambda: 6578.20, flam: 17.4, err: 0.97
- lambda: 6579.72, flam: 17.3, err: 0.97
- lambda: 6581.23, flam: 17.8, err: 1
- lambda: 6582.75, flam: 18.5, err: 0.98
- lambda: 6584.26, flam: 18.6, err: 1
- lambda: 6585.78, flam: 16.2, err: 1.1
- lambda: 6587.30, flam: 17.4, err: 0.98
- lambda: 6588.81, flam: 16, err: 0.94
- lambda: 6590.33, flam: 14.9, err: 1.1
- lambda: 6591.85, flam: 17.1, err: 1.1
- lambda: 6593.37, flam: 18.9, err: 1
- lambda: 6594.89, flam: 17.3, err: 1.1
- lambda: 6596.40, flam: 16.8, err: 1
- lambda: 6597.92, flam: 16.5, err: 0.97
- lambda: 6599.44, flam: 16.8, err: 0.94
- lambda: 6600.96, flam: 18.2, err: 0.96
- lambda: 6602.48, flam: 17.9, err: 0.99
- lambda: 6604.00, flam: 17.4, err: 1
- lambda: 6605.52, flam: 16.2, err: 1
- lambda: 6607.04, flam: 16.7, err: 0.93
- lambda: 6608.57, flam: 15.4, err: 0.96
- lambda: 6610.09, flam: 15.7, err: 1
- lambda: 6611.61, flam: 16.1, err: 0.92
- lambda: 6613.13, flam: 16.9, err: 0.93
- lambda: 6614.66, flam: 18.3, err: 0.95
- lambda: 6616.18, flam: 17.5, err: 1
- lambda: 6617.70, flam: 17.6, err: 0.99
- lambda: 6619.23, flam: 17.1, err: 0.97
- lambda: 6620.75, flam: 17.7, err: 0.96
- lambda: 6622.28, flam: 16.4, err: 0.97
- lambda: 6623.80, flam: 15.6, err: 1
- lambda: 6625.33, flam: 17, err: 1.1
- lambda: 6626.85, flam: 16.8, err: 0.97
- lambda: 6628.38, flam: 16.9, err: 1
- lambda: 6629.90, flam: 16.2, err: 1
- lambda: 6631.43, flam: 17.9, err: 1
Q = 2.5 angstroms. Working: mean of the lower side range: 17.7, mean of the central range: 16.1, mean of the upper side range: 16.9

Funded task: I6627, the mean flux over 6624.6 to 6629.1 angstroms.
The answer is 16.9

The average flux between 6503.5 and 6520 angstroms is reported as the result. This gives 17.3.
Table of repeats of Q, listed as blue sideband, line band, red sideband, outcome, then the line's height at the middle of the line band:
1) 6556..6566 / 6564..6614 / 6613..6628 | -2.8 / 15.8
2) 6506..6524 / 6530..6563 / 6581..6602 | 0.9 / 17.3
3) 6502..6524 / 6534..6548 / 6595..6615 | -0.4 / 17.2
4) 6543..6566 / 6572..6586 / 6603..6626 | -0.8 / 16.3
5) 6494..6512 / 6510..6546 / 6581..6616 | -2.0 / 16.9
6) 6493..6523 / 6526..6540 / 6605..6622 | -0.7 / 17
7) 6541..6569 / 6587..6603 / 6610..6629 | -0.4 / 16.6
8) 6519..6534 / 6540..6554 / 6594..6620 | 0.3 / 17.6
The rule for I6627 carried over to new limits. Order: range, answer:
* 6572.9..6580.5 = 16.8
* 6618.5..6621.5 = 17.4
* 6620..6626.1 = 16.7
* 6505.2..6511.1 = 16.9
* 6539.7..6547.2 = 17.8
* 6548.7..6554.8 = 16.7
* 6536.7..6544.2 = 17.7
